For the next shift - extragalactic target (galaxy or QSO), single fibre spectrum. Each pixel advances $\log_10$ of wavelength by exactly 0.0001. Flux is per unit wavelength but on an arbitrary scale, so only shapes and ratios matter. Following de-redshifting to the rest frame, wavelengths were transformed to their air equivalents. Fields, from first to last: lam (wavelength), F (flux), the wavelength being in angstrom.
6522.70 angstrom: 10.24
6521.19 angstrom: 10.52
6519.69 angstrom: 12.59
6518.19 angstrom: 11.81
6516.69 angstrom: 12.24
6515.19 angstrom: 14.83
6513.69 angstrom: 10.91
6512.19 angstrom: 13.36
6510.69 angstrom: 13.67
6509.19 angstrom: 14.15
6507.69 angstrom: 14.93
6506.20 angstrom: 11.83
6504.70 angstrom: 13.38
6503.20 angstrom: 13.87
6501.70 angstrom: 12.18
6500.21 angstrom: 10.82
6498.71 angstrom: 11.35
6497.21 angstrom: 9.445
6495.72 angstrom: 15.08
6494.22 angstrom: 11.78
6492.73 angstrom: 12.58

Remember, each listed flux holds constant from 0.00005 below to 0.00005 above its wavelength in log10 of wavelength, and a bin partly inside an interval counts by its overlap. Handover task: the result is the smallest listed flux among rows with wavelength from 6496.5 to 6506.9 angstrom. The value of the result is 9.445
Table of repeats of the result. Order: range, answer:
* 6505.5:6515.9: 10.91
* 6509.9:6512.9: 13.36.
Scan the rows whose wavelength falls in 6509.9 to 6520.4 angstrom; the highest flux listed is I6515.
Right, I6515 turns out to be 14.83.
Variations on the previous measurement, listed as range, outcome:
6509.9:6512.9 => 13.67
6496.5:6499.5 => 11.35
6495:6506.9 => 15.08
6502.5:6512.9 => 14.93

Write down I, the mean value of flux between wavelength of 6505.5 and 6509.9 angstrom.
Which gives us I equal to 13.7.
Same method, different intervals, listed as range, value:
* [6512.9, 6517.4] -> 12.7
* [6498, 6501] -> 11.1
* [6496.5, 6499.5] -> 10.4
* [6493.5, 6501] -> 11.7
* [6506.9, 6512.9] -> 14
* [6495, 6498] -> 12.2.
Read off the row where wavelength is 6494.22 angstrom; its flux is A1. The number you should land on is 11.78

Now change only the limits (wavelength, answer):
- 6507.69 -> 14.93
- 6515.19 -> 14.83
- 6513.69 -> 10.91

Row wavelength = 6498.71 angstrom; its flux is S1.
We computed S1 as 11.35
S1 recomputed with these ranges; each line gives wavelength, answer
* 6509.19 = 14.15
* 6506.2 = 11.83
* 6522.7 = 10.24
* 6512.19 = 13.36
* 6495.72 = 15.08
